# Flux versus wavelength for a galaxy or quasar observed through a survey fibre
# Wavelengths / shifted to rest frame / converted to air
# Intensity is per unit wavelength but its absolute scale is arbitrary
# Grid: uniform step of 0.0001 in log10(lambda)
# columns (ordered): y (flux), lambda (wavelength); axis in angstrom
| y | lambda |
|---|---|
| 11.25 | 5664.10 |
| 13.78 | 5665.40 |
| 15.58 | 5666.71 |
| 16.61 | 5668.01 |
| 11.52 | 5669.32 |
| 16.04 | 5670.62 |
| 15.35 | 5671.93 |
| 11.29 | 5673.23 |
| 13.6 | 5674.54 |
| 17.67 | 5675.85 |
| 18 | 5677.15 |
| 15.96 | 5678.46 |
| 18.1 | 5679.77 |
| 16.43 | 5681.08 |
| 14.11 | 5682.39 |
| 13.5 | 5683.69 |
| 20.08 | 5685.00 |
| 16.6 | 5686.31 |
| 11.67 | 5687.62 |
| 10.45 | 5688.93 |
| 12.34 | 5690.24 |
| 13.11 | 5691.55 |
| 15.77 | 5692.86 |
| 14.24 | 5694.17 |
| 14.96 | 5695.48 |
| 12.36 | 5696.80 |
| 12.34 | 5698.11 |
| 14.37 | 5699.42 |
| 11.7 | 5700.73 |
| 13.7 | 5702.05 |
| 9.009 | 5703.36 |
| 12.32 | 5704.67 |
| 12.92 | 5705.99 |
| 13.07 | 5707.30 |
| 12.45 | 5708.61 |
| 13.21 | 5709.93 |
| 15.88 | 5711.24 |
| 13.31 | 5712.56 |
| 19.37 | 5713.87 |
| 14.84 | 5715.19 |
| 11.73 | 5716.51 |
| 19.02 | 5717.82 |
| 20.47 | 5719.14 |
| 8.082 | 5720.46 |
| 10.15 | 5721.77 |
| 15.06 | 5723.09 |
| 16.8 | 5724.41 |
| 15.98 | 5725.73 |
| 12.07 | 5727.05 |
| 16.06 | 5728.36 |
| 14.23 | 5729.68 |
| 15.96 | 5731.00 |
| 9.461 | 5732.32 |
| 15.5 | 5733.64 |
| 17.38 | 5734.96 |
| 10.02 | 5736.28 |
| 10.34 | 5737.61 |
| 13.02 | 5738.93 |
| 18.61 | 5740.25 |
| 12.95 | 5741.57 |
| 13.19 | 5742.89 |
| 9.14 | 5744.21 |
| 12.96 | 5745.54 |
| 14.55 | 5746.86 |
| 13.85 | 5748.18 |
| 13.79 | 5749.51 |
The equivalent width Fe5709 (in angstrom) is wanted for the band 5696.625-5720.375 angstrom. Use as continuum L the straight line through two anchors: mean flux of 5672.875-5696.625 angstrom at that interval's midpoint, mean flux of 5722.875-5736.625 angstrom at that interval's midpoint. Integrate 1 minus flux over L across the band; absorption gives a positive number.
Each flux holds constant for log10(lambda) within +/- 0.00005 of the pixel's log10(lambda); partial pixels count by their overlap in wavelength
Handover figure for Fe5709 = 1.2 angstrom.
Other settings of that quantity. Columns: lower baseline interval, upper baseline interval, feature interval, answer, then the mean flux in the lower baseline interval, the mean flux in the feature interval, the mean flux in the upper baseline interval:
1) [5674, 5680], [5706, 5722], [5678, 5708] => 3.5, 16.6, 13.9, 14.4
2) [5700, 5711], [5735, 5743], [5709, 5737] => -3.4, 12.5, 14.5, 13.3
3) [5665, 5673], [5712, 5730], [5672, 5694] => -0.3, 14.7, 14.9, 14.8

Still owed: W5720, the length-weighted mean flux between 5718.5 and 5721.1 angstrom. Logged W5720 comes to 14.3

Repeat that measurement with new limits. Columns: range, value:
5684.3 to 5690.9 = 14.2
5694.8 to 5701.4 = 13.1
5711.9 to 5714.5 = 16.3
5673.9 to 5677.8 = 16.4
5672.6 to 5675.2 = 12.4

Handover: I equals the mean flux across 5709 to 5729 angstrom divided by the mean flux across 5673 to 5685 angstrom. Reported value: 0.93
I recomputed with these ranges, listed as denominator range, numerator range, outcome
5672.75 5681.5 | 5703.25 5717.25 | 0.86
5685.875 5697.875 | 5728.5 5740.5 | 1.03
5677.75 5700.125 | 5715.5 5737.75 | 0.97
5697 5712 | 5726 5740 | 1.06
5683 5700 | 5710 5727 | 1.06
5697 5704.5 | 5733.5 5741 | 1.15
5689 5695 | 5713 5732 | 1.10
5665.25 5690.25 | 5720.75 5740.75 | 0.93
